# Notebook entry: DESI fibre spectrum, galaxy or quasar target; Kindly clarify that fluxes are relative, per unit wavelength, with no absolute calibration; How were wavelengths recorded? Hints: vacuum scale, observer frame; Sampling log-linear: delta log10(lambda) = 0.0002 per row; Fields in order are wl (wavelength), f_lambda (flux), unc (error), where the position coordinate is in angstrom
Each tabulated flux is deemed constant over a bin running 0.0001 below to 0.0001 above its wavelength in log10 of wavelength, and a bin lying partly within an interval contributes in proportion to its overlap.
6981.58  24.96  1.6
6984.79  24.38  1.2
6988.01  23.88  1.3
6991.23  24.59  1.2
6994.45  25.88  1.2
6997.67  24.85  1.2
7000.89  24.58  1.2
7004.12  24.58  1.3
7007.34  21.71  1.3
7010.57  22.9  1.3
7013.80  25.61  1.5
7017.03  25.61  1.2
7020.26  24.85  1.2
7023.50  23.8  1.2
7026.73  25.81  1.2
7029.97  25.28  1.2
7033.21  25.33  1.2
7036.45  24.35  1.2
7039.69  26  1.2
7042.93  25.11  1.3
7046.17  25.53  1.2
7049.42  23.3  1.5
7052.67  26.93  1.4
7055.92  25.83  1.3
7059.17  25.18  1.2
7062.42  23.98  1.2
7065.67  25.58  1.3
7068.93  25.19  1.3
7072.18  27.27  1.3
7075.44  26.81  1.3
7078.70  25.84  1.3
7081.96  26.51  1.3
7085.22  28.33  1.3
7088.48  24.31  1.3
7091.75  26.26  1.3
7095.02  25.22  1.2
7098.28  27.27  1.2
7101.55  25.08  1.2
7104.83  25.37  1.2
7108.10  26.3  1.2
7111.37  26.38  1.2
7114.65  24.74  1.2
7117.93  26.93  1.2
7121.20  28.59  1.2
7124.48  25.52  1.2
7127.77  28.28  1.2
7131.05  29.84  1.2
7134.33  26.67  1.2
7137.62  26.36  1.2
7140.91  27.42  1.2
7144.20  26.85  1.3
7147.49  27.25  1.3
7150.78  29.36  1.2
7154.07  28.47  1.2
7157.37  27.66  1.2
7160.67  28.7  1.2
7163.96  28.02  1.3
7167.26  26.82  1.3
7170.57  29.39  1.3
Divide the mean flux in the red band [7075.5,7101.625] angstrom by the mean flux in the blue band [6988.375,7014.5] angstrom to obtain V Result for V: 1.08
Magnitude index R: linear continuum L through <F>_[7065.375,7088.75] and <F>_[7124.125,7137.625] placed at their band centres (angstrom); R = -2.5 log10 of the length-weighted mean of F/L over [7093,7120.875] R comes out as 0.04 mag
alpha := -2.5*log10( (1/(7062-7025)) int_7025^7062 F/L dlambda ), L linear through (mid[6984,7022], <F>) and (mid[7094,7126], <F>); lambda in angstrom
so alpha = -0.01 mag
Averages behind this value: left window 24.4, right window 26.2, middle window 25.3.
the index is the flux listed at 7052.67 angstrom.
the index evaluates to 26.93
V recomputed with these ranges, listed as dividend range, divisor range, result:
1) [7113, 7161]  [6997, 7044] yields 1.11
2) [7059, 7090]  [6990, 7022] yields 1.06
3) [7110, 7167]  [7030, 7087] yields 1.07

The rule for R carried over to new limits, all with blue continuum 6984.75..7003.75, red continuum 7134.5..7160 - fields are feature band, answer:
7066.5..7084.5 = -0.01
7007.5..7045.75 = 0.02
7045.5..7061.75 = 0.02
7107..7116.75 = 0.05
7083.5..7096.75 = 0.02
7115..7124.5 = 0.00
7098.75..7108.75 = 0.04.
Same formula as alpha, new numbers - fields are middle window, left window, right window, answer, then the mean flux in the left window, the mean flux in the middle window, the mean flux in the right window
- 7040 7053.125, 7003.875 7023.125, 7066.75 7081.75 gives 0.01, 24.2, 25.1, 26.3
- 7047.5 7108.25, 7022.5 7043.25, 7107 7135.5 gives 0.01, 25.1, 25.8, 27.1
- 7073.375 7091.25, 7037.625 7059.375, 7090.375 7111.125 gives -0.03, 25.4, 26.4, 25.9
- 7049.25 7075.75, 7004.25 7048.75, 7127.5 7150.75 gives 0.00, 24.7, 25.6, 27.6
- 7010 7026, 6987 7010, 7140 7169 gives 0.00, 24.2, 24.7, 27.9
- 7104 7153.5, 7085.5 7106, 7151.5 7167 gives 0.00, 25.8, 27.1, 28.2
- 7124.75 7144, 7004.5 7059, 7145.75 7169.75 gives 0.00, 24.9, 27.5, 28.1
